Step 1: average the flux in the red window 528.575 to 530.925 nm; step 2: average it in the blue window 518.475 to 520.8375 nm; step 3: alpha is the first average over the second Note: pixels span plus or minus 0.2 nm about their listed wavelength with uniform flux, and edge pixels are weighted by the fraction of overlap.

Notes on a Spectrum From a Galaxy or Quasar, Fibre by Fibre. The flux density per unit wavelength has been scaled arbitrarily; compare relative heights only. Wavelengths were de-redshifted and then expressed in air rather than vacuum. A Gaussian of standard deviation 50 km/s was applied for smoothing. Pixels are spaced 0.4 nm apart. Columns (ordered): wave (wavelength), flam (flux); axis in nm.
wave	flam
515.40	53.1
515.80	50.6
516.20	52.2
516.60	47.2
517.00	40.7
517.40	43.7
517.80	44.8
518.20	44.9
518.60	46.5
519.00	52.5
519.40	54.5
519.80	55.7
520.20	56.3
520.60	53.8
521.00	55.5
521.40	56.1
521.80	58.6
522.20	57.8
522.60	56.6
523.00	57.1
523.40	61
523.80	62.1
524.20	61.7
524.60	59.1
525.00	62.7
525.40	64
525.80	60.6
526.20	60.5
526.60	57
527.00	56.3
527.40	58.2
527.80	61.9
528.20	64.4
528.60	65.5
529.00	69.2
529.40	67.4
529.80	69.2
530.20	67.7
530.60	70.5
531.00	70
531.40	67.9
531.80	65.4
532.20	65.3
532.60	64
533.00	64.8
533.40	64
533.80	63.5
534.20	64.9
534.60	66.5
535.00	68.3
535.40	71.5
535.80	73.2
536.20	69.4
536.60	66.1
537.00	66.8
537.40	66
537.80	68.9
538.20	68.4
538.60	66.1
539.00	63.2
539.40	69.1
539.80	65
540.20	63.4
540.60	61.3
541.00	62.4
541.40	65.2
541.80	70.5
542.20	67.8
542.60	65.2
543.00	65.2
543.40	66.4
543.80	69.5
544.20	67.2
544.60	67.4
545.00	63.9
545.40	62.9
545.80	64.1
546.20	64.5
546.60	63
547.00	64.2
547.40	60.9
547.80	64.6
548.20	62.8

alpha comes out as 1.28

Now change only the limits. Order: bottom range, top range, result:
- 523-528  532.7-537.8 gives 1.11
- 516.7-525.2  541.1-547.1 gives 1.21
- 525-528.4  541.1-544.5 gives 1.11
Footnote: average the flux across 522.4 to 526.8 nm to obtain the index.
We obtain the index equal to 60.2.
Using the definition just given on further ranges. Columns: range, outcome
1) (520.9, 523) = 57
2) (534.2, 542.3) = 66.9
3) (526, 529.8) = 62.6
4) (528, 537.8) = 67.2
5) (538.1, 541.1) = 64.8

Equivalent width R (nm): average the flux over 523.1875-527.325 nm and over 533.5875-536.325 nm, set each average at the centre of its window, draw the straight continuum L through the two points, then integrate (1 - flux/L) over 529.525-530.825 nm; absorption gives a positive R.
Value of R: -0.10 nm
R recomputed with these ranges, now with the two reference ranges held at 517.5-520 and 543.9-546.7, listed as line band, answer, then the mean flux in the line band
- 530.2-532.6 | -0.45 nm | 67.5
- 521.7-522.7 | -0.12 nm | 57.7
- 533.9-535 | -0.14 nm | 66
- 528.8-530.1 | -0.30 nm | 68.5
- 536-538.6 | -0.31 nm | 67.5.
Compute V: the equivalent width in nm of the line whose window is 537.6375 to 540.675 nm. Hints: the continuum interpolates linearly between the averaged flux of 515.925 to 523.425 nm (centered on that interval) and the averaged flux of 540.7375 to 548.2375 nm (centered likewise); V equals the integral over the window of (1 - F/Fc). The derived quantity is -0.17 nm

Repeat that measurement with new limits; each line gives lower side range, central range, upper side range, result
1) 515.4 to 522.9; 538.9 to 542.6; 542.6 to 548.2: -0.17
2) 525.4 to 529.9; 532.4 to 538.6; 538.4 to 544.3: -0.25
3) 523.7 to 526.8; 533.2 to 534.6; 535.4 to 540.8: 0.01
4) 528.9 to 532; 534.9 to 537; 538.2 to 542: -0.09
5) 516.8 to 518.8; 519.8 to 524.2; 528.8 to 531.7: -0.44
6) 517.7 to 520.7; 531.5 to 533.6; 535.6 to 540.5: -0.08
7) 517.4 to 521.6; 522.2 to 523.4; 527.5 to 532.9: -0.03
